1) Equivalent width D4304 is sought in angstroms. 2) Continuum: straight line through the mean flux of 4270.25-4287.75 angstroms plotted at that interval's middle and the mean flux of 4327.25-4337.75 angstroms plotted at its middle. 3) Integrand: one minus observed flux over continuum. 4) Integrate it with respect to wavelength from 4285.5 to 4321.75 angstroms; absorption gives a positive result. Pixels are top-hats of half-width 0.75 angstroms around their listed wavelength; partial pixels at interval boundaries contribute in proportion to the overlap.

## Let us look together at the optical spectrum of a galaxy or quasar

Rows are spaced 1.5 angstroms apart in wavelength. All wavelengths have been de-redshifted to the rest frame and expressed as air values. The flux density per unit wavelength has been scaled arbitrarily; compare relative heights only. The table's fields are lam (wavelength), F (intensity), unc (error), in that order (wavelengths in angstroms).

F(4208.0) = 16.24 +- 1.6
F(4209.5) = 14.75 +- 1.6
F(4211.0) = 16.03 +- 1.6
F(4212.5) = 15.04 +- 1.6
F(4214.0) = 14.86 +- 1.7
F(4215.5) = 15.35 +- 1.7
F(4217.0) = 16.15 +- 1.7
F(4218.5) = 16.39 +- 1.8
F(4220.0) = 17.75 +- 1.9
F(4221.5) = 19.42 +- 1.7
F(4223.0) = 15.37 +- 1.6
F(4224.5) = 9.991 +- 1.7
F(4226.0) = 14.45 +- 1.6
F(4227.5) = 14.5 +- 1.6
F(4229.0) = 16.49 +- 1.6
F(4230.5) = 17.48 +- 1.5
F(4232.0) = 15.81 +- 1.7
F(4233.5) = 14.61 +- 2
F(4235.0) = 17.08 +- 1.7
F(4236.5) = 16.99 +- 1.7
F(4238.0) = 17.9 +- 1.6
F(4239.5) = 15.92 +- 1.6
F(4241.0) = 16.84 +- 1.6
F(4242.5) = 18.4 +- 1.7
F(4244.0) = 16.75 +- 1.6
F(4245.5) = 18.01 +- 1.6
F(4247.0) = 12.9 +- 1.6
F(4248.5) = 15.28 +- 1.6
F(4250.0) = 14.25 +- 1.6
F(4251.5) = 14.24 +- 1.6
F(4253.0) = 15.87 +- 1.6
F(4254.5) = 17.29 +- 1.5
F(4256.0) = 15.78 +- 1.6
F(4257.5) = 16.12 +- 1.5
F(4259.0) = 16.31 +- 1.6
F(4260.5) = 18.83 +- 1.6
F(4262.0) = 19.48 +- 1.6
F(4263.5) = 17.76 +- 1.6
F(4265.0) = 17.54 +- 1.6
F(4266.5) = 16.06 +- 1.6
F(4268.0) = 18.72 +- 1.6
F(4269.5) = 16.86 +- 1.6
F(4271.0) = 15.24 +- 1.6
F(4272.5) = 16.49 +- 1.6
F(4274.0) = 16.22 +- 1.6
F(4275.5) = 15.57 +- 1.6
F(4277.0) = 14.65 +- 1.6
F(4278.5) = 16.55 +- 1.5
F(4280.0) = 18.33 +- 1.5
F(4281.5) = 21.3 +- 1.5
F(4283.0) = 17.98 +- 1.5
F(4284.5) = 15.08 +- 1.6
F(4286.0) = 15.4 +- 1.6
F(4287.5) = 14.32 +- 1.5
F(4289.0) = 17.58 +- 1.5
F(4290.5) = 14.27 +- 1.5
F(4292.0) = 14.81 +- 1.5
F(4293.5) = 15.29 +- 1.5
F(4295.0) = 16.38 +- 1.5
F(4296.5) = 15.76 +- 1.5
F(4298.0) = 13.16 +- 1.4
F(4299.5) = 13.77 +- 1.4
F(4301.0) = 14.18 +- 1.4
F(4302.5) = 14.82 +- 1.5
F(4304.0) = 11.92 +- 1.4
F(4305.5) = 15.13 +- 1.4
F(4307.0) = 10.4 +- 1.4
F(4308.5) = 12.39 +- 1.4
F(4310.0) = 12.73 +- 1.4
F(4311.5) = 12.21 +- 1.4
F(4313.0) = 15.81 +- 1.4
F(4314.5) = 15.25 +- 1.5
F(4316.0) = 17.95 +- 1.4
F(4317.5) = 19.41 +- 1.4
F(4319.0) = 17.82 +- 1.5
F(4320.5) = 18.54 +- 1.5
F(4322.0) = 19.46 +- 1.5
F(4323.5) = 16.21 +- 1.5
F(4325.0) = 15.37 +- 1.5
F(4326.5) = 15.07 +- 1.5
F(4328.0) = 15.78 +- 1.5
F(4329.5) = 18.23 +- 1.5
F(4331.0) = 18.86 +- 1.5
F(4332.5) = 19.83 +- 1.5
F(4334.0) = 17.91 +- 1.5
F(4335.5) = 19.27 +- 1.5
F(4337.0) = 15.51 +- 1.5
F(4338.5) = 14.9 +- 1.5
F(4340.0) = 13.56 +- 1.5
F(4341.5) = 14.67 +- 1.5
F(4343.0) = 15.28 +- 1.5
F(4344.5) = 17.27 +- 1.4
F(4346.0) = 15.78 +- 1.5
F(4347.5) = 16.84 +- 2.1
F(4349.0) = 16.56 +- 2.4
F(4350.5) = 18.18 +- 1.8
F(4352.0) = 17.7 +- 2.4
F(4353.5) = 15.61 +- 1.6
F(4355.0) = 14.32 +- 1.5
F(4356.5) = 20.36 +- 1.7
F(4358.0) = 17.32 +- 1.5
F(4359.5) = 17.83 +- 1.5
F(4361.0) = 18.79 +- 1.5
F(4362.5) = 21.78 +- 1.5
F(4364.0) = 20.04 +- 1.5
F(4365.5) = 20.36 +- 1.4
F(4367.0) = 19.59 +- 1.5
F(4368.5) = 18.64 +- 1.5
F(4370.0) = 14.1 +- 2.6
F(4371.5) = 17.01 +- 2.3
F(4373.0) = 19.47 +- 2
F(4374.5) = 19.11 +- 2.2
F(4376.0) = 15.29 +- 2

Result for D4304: 4.5 angstroms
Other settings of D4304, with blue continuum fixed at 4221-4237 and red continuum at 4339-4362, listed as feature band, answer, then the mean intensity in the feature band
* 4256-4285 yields -2.1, 17.1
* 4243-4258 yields 0.1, 15.7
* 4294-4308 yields 2.0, 13.9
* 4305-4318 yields 1.5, 14.5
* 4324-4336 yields -0.7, 17.5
